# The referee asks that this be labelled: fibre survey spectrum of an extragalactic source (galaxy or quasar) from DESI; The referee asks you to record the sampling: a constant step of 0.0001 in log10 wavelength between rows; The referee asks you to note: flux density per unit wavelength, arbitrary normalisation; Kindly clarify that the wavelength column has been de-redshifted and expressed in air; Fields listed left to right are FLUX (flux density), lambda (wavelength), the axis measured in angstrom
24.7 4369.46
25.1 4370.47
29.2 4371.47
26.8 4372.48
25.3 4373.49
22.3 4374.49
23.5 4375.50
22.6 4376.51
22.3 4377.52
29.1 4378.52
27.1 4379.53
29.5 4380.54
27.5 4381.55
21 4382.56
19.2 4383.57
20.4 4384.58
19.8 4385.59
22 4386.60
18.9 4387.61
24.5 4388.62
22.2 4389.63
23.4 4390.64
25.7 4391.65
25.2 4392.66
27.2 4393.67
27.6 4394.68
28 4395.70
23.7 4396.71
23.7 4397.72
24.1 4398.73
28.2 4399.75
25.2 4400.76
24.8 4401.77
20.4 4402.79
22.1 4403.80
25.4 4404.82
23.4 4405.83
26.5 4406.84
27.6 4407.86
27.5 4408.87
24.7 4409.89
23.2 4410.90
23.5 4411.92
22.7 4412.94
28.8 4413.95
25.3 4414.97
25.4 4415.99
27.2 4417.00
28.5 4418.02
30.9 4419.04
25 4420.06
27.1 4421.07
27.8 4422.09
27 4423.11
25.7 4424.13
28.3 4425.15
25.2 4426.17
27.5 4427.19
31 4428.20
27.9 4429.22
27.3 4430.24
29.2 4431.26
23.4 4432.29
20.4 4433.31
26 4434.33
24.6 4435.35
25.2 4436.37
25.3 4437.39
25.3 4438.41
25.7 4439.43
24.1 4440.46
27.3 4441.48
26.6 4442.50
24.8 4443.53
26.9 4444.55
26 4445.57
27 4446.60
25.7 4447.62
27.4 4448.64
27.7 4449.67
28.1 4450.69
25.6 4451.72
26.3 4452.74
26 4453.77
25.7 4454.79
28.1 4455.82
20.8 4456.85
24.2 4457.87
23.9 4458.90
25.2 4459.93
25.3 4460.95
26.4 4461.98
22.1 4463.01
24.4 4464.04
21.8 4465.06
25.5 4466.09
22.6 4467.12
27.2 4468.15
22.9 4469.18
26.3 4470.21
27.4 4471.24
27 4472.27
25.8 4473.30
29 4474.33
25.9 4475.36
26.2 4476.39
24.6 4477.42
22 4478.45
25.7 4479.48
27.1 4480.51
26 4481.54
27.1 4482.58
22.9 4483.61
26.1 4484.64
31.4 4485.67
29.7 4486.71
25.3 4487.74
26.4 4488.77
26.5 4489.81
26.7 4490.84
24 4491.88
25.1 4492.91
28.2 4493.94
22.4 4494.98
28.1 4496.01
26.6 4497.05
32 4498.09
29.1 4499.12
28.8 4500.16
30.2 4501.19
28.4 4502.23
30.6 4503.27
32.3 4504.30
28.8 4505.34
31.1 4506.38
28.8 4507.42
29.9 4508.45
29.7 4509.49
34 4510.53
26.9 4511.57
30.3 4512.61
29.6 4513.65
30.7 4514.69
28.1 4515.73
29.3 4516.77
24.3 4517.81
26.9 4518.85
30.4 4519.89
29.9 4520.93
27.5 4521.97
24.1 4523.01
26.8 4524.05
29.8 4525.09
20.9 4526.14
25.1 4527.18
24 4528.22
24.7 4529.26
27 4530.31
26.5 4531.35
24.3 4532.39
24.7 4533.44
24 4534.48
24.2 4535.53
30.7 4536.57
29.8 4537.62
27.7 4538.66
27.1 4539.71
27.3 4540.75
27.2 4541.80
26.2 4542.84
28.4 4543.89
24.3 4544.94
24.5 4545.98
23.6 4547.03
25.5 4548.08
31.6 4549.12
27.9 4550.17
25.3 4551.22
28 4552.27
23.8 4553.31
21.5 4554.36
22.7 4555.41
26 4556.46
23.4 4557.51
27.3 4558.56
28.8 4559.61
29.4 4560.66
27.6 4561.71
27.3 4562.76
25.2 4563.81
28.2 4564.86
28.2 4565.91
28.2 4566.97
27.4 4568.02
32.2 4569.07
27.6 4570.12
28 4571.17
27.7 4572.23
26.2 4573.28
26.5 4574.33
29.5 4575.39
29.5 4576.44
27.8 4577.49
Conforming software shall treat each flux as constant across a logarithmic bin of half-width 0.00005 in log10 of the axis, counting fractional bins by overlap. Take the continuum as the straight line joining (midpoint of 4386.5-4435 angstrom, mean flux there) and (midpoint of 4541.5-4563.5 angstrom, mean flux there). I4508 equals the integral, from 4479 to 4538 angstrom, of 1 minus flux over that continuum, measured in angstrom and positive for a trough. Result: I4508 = -3.5 angstrom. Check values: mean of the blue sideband 25.6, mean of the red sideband 26.2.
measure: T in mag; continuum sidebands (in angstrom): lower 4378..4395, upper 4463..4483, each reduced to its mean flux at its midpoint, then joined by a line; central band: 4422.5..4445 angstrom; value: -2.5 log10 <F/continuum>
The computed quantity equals -0.056 mag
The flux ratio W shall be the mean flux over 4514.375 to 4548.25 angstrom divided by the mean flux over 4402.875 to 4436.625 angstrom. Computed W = 1.02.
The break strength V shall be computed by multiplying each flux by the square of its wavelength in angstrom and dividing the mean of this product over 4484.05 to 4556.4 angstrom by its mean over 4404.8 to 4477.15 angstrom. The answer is 1.09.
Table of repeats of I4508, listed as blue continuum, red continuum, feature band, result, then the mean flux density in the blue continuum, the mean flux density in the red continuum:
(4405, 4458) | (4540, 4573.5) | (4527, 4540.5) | 0.2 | 26.1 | 26.8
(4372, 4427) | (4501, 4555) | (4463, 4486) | 0.7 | 25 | 27.4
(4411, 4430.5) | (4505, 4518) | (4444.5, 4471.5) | 2.5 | 26.9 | 29.5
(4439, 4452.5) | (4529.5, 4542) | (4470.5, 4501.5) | -0.3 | 26.4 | 26.6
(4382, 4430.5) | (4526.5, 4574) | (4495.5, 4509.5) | -1.9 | 25.2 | 26.6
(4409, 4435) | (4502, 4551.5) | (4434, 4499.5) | 2.3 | 26.4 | 27.5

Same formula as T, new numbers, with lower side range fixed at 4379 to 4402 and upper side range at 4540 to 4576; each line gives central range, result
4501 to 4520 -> -0.130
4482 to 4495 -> -0.027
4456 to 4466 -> 0.060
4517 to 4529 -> -0.003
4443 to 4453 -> -0.058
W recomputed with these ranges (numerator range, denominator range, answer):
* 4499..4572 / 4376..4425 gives 1.10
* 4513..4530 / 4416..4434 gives 1.00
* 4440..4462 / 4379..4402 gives 1.06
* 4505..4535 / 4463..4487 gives 1.07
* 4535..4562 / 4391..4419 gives 1.04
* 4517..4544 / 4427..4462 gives 1.02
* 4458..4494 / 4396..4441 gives 1.00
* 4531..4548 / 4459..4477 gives 1.04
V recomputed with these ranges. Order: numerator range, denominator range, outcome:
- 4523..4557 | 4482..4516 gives 0.93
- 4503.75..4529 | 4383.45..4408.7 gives 1.24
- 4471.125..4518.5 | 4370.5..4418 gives 1.18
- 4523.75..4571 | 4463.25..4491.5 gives 1.06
